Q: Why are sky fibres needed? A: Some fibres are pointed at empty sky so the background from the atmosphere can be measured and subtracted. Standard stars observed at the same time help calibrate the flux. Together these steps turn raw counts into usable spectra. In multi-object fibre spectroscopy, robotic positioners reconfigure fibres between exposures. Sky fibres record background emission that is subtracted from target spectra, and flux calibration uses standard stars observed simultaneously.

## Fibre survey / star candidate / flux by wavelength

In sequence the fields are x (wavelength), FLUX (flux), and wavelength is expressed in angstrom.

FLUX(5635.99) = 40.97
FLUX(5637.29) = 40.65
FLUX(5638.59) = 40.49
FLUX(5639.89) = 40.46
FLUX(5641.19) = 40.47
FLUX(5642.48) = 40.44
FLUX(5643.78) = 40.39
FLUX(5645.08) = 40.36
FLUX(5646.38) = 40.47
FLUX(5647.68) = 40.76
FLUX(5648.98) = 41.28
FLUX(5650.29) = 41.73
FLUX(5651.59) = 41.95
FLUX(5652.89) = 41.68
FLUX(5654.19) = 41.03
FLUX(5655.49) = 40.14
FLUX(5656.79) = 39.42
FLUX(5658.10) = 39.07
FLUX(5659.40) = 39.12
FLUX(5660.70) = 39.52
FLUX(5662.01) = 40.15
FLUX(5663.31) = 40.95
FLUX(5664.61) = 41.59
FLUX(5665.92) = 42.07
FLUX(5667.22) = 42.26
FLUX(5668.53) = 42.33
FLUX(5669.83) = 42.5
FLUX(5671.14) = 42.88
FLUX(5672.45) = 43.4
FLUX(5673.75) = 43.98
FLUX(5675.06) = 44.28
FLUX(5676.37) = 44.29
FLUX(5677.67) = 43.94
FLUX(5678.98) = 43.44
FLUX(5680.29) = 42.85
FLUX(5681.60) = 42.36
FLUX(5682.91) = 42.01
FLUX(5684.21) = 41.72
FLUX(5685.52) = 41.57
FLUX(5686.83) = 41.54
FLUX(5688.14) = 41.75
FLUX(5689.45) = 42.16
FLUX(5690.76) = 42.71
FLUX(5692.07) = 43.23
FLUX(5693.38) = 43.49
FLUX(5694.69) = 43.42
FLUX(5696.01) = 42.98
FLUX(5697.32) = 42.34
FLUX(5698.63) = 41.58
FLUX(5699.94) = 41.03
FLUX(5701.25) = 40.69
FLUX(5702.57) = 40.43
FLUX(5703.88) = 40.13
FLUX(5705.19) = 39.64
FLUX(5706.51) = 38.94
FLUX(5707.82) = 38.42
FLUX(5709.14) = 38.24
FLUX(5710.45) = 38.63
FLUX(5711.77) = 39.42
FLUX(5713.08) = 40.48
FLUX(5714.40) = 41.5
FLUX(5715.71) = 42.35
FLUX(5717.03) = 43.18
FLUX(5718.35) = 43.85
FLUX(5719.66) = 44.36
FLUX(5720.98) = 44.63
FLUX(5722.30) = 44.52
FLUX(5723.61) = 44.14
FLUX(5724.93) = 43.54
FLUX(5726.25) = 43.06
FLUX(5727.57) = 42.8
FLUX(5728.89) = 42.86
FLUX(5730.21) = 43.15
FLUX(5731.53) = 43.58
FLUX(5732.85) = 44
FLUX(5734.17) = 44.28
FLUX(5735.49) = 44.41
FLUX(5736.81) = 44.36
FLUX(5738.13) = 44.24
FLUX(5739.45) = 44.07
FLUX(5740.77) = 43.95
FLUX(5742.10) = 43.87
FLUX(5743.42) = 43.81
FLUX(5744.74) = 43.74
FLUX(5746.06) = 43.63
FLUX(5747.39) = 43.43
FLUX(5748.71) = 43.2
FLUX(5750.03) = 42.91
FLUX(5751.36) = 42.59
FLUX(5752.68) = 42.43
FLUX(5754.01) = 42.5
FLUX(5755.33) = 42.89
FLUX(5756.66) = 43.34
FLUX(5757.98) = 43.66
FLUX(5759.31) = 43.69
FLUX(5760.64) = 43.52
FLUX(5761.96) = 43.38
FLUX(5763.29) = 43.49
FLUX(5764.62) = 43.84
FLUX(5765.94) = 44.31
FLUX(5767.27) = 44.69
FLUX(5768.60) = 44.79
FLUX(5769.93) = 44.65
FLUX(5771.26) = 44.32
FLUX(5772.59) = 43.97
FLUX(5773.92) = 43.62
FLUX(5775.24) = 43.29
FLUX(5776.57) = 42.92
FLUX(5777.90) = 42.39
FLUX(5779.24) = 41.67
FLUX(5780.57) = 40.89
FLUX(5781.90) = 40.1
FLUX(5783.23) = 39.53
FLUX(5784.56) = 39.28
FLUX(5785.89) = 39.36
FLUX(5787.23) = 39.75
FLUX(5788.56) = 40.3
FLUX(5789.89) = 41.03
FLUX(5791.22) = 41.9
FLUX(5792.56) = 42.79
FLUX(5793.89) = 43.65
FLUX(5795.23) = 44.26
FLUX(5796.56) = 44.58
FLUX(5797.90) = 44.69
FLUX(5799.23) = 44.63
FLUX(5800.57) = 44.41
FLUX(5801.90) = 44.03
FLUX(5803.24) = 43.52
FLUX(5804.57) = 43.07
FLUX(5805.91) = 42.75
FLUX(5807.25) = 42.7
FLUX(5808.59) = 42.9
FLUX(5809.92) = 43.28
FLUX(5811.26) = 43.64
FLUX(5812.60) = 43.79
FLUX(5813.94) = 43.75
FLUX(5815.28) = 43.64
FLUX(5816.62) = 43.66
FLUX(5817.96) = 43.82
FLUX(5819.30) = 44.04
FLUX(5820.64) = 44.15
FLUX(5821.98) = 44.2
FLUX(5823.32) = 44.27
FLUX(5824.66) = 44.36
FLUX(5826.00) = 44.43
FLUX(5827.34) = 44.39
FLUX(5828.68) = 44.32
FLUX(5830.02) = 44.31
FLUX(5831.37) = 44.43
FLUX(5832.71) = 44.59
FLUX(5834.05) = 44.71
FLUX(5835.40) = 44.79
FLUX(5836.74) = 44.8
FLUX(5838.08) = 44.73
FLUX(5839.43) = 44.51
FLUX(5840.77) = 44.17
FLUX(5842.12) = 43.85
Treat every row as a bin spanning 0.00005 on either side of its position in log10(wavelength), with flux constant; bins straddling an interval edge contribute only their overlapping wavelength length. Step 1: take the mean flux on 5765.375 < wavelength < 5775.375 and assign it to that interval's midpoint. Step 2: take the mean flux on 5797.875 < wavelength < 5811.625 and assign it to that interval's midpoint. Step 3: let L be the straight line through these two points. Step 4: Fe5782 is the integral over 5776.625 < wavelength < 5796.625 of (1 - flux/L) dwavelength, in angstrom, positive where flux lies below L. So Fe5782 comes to 1.2 angstrom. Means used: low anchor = 44.3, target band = 41.4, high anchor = 43.6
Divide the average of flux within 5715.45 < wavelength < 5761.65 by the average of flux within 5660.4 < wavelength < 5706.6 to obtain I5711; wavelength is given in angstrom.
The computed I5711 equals 1.0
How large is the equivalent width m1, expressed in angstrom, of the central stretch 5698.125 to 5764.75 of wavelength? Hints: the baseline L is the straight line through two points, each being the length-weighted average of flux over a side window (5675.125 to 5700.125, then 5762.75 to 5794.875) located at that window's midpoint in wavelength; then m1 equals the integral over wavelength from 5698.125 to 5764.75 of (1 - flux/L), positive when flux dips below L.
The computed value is -0.2 angstrom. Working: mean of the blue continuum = 42.6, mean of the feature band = 42.6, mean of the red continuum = 42.4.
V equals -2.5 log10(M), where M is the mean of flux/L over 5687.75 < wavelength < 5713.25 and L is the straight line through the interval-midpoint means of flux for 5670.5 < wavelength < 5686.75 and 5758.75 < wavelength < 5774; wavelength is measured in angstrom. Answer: 0.059 mag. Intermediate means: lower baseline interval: 43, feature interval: 41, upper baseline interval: 44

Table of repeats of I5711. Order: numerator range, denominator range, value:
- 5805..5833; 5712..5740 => 1.01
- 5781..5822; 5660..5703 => 1.01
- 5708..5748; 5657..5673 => 1.04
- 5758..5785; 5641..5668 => 1.05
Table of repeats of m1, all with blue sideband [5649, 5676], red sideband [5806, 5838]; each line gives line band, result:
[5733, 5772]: -0.7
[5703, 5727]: 0.4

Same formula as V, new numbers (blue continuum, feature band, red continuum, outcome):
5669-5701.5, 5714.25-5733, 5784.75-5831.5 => -0.015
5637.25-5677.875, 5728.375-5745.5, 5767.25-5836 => -0.038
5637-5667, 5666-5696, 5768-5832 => -0.043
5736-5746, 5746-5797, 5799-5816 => 0.027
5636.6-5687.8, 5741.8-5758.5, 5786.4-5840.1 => -0.011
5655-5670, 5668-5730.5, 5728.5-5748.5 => 0.000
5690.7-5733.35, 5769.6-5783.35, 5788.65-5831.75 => 0.014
